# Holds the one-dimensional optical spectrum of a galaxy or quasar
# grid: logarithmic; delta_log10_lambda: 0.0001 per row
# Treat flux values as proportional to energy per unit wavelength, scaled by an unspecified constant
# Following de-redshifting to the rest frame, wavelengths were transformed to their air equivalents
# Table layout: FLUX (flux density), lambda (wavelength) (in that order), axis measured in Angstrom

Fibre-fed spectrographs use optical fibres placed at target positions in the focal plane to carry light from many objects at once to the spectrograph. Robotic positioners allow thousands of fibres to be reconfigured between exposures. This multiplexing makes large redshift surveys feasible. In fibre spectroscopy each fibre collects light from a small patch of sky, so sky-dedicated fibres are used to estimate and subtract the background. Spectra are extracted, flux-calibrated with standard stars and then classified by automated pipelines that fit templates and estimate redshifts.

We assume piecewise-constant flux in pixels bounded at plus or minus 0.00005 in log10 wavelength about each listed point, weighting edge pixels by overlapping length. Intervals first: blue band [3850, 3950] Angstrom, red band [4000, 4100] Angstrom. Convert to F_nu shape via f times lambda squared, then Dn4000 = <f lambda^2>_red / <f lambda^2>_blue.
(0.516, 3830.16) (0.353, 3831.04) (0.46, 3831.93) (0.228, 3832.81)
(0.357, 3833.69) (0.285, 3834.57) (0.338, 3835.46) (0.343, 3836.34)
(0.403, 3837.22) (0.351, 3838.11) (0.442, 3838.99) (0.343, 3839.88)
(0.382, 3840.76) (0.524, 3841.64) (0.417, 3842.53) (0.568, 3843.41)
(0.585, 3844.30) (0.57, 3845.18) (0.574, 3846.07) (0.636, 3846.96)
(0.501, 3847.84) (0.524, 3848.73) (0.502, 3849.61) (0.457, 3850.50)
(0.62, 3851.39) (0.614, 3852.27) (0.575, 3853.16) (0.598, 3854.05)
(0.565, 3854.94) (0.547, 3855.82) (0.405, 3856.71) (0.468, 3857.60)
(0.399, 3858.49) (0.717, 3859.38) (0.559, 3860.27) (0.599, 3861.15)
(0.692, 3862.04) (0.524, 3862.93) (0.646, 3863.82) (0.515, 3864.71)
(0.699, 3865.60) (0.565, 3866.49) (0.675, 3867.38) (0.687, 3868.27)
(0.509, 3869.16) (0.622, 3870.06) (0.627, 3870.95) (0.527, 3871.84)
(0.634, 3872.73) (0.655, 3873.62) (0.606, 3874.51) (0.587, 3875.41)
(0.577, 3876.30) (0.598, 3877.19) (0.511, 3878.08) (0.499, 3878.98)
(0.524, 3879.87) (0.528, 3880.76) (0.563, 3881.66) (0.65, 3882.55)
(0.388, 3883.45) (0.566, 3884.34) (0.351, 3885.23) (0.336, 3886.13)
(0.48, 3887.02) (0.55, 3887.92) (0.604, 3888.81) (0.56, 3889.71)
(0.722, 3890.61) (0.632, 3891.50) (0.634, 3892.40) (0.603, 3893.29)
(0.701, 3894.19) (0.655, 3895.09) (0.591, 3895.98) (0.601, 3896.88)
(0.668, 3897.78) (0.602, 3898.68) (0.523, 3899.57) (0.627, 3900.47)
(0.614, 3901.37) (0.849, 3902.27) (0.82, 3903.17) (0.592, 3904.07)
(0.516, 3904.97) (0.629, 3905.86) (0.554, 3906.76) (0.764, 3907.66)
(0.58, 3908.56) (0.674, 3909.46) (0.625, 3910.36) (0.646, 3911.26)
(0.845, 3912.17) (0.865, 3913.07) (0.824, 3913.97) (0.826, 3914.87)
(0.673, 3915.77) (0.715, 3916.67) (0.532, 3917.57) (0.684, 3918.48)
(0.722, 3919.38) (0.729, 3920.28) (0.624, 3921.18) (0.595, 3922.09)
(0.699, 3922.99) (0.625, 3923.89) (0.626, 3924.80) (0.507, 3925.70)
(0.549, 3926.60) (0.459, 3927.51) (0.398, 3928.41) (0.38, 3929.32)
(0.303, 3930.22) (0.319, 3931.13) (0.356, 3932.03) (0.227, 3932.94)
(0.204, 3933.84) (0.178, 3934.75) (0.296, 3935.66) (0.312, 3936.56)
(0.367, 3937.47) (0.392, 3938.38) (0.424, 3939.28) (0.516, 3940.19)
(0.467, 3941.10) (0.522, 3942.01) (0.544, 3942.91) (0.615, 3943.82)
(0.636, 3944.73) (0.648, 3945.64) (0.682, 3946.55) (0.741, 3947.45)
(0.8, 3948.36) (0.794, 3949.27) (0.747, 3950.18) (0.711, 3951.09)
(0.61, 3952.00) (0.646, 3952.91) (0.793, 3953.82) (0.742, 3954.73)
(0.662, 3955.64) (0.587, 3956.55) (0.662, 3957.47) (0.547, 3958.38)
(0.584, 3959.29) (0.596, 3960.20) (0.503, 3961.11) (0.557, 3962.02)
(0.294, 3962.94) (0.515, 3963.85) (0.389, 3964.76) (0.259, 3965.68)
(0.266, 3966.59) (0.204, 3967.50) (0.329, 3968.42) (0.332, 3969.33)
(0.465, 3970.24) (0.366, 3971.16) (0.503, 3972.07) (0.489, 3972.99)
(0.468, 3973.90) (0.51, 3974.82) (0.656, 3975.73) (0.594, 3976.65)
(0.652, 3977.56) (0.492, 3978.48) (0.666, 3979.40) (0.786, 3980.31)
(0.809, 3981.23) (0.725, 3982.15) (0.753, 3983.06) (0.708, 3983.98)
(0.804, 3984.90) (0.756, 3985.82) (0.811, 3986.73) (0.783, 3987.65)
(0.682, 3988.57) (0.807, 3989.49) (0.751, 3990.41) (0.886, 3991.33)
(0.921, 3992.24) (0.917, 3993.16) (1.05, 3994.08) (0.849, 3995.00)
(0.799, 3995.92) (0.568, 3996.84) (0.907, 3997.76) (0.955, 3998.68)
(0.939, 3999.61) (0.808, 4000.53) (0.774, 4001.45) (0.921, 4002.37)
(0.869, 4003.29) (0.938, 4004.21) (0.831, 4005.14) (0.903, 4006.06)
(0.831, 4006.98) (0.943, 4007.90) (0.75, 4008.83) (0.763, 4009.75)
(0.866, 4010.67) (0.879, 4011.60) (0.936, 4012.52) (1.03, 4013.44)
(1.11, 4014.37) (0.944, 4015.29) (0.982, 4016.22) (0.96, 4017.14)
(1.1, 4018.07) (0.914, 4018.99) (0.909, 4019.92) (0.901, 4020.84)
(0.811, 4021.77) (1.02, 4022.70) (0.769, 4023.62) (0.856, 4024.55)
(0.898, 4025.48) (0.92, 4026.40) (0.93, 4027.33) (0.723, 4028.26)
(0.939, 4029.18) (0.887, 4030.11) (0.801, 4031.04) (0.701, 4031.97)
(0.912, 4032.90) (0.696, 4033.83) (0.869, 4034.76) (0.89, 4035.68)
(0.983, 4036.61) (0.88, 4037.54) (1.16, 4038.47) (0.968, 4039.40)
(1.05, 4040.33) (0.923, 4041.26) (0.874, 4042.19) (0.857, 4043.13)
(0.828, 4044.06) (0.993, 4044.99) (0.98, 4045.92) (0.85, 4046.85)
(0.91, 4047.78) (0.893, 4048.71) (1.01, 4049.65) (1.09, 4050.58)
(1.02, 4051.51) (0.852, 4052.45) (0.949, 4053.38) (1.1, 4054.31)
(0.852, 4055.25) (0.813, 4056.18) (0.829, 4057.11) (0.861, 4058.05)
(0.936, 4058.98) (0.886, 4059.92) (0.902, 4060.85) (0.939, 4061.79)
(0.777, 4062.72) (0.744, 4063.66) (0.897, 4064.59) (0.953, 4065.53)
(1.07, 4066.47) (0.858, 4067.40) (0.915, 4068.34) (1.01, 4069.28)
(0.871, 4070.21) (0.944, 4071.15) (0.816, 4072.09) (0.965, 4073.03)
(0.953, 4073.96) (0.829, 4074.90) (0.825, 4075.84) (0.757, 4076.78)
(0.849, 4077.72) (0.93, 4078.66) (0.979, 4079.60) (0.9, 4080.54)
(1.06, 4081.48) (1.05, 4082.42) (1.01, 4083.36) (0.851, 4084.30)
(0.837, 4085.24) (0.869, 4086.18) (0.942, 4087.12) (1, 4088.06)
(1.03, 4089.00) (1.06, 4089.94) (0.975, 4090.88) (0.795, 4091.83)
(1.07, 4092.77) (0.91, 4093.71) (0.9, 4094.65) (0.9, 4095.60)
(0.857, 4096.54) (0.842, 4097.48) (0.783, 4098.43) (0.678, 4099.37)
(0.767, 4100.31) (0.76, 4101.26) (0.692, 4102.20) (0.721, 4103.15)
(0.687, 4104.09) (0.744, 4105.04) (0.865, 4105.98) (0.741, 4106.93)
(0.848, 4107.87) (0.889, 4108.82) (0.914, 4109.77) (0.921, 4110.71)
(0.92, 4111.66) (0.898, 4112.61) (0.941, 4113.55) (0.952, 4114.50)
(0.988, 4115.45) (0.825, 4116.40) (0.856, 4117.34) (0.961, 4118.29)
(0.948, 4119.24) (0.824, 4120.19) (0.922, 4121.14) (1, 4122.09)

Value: 1.7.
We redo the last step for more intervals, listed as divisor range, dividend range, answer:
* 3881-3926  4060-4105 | 1.53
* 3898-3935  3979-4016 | 1.49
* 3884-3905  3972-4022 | 1.43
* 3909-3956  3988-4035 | 1.57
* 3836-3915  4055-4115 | 1.69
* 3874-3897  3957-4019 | 1.35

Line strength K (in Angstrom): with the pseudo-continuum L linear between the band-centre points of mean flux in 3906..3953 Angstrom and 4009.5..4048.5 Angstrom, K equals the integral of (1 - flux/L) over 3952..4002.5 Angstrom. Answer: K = 6.2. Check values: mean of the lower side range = 0.572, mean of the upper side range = 0.91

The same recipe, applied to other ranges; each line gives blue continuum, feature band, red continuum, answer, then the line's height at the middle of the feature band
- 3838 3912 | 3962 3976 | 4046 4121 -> 6.1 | 0.719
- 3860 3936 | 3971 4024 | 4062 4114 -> -4.9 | 0.74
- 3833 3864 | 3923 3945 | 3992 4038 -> 8.4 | 0.698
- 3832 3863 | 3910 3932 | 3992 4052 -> 1.7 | 0.664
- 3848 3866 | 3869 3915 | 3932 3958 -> -4.6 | 0.556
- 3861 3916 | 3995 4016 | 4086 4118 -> -3.4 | 0.754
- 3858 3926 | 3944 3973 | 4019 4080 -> 7.1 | 0.737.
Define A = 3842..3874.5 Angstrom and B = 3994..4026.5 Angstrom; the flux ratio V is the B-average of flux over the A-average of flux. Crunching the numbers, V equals 1.56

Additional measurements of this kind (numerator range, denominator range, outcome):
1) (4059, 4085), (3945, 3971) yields 1.63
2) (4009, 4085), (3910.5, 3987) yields 1.62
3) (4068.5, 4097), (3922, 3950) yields 1.88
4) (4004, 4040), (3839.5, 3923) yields 1.51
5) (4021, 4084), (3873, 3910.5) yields 1.53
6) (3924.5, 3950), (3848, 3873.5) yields 0.83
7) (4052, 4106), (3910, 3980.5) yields 1.62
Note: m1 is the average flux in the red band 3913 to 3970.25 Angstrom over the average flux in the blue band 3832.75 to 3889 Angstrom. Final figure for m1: 1.02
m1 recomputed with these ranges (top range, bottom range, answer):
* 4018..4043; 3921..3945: 2.01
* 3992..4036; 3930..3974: 1.79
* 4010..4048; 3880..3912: 1.52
